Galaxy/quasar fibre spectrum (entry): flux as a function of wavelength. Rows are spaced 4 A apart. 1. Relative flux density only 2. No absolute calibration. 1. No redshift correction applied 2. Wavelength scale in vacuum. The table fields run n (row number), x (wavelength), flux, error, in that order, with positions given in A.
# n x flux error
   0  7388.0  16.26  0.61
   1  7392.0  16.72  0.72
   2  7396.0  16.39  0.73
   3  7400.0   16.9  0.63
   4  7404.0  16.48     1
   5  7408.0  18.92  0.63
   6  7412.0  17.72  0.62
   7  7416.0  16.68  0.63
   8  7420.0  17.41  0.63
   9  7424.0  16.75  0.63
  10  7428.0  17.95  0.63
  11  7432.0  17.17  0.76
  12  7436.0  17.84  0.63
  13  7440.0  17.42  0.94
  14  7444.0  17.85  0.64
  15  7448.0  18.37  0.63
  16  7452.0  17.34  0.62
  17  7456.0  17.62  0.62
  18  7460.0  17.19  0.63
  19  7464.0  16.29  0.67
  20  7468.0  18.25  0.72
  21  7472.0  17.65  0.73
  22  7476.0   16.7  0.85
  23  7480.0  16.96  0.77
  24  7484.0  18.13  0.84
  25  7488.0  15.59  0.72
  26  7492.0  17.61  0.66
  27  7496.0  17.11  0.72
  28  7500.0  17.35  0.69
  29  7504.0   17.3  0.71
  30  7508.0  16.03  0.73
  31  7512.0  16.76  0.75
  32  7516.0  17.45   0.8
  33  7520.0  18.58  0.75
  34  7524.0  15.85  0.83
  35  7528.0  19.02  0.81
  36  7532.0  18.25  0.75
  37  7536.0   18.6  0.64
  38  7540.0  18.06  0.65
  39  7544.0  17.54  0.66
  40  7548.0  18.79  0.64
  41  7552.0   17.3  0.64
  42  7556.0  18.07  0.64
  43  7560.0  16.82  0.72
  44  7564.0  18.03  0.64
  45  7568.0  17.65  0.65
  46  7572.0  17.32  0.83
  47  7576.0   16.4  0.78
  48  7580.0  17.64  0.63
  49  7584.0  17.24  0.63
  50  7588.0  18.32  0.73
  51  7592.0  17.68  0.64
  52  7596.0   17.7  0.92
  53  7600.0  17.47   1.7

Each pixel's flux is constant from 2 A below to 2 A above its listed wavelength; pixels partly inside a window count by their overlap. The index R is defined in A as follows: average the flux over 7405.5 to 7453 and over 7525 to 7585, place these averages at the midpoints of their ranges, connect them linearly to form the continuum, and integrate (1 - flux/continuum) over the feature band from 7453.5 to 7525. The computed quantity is 2.1 A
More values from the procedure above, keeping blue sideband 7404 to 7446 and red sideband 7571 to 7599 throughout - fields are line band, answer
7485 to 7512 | 1.0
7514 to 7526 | 0.1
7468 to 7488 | 0.3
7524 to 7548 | -0.9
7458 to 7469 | 0.2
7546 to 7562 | -0.2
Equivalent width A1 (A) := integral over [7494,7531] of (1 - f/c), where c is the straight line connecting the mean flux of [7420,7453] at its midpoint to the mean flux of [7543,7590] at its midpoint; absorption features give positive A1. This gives 0.6 A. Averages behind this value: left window 17.6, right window 17.6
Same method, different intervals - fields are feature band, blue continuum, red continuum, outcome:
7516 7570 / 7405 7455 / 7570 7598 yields -1.14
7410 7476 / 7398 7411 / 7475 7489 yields -0.94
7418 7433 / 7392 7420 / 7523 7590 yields -0.08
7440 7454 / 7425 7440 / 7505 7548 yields -0.17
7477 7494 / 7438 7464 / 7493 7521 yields 0.27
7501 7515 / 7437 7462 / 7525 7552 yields 0.94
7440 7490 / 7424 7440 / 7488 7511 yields -0.29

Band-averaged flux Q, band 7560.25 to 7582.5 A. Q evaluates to 17.4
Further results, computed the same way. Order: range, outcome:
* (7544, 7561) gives 17.8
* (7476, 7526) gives 17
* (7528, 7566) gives 18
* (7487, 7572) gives 17.5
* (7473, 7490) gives 16.9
